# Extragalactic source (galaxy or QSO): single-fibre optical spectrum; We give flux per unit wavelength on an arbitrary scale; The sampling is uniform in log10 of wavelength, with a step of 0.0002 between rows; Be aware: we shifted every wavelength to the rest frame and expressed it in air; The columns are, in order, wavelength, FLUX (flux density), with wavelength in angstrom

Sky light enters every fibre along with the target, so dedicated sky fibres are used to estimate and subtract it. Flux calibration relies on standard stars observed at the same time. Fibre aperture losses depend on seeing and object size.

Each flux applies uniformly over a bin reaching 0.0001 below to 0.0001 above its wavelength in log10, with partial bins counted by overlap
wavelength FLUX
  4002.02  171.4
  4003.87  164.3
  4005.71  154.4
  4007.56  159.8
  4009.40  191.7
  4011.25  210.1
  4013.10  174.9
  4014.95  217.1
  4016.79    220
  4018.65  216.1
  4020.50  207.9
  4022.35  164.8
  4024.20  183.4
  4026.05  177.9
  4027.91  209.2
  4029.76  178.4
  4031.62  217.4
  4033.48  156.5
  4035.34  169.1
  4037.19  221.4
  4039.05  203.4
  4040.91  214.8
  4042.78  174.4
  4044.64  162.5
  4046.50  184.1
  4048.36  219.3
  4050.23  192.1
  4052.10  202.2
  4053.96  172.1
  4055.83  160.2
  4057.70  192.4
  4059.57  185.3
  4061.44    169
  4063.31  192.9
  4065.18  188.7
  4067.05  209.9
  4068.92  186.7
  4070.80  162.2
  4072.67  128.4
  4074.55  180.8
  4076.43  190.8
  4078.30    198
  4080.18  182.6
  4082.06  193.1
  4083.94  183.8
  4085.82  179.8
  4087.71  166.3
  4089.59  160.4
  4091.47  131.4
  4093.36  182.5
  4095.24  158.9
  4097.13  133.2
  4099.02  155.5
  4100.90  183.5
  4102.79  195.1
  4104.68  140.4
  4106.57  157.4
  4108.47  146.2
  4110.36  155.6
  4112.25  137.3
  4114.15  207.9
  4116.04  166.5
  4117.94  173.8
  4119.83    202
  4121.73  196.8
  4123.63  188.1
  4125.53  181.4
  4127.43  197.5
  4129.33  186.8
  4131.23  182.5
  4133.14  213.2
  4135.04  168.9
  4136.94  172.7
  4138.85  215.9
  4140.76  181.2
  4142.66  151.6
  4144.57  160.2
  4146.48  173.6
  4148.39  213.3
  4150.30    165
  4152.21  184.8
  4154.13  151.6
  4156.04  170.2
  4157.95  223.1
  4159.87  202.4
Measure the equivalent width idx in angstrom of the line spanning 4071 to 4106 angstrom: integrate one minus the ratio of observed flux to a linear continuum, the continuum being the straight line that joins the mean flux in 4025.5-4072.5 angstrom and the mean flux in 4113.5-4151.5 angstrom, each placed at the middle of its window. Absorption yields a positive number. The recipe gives 3.24 angstrom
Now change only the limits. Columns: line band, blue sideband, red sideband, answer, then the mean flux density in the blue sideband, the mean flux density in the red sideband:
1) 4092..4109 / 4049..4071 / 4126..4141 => 2.44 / 186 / 190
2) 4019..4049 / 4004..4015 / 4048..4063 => -1.19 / 181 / 185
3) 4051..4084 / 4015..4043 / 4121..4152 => 1.60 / 196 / 184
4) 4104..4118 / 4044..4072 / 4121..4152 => 1.84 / 185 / 184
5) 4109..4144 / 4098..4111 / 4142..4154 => -2.85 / 162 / 174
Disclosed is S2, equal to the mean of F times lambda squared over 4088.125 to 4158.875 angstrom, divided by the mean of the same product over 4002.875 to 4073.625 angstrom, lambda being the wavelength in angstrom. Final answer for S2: 0.98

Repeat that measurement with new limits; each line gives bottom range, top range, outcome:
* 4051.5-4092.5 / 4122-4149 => 1.07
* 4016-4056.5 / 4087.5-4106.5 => 0.86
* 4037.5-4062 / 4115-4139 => 1.03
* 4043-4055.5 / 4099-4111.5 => 0.89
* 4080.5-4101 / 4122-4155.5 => 1.12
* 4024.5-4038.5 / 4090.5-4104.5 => 0.88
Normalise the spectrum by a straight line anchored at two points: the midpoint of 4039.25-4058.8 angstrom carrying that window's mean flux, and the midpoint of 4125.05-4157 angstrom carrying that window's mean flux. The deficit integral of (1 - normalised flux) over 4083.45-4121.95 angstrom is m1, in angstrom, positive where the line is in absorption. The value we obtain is 3.6 angstrom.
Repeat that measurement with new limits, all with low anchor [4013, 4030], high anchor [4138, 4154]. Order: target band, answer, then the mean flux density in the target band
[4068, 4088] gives 1.1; 178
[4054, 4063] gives 0.7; 177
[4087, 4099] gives 2.0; 155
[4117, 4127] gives -0.4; 189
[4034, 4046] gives 0.3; 190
